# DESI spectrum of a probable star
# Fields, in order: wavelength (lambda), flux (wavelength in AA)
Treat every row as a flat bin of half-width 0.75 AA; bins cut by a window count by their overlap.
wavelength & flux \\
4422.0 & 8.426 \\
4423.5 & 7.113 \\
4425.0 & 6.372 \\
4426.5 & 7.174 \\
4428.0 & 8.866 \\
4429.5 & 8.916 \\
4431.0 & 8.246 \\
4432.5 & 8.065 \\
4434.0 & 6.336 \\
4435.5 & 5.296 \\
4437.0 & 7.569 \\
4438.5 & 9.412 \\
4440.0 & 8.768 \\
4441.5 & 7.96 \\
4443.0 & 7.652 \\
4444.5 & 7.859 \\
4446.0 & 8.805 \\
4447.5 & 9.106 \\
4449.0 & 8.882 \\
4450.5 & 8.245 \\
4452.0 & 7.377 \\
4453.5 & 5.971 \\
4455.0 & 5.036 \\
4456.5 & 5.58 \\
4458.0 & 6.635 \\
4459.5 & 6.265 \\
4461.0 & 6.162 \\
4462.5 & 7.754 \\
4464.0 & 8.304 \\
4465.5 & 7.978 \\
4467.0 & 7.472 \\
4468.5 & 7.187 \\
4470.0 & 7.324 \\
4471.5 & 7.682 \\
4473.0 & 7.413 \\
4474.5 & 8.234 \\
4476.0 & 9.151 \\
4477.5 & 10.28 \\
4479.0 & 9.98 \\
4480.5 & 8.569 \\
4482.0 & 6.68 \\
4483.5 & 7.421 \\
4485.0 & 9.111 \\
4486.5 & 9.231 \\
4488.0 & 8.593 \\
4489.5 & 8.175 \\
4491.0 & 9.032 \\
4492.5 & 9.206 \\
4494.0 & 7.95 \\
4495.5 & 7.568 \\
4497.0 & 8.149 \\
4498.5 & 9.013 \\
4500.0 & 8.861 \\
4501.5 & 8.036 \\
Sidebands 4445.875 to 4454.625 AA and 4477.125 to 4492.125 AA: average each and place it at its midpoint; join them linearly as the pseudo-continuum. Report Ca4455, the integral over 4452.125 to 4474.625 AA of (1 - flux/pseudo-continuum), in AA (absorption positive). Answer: 3.4 AA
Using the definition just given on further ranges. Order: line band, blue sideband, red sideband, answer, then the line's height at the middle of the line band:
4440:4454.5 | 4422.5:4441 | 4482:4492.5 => -0.1 AA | 7.92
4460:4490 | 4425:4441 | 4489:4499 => 0.4 AA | 8.24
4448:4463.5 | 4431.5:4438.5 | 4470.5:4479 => 2.1 AA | 7.93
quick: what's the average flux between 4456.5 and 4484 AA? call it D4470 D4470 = 7.75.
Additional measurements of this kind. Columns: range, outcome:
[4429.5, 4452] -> 8.02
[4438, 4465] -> 7.53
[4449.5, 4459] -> 6.53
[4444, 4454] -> 8.09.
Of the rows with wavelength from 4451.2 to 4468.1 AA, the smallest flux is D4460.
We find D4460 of 5.036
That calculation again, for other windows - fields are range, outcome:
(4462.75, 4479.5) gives 7.187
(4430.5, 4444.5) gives 5.296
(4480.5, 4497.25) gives 6.68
